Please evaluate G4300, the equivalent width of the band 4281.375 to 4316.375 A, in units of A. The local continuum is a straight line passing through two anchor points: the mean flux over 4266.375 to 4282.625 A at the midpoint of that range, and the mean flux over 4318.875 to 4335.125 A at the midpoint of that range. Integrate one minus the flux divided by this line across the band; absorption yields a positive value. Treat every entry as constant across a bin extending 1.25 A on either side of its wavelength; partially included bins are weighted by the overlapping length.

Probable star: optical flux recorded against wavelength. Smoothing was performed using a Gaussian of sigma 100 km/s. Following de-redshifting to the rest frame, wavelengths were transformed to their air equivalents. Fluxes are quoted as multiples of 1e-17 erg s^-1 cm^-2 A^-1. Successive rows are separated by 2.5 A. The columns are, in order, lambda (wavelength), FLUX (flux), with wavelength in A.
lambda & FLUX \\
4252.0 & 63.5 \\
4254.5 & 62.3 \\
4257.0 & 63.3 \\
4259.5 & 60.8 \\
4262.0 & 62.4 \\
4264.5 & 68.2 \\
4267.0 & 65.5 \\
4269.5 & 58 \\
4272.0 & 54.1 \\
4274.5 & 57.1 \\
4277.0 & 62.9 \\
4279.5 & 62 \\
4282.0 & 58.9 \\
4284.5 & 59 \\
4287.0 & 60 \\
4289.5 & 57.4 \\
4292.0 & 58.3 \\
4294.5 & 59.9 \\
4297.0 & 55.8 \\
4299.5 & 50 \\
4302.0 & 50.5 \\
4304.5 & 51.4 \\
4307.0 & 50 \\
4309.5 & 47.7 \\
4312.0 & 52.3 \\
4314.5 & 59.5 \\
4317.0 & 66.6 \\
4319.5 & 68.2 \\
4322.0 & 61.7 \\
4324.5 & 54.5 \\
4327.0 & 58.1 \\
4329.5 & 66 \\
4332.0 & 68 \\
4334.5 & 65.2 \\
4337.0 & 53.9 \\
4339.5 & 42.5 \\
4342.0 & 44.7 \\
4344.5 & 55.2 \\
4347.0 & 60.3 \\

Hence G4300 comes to 3.4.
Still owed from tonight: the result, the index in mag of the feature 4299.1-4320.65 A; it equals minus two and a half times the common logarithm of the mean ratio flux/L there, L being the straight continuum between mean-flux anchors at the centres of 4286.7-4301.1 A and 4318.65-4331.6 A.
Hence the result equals 0.08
